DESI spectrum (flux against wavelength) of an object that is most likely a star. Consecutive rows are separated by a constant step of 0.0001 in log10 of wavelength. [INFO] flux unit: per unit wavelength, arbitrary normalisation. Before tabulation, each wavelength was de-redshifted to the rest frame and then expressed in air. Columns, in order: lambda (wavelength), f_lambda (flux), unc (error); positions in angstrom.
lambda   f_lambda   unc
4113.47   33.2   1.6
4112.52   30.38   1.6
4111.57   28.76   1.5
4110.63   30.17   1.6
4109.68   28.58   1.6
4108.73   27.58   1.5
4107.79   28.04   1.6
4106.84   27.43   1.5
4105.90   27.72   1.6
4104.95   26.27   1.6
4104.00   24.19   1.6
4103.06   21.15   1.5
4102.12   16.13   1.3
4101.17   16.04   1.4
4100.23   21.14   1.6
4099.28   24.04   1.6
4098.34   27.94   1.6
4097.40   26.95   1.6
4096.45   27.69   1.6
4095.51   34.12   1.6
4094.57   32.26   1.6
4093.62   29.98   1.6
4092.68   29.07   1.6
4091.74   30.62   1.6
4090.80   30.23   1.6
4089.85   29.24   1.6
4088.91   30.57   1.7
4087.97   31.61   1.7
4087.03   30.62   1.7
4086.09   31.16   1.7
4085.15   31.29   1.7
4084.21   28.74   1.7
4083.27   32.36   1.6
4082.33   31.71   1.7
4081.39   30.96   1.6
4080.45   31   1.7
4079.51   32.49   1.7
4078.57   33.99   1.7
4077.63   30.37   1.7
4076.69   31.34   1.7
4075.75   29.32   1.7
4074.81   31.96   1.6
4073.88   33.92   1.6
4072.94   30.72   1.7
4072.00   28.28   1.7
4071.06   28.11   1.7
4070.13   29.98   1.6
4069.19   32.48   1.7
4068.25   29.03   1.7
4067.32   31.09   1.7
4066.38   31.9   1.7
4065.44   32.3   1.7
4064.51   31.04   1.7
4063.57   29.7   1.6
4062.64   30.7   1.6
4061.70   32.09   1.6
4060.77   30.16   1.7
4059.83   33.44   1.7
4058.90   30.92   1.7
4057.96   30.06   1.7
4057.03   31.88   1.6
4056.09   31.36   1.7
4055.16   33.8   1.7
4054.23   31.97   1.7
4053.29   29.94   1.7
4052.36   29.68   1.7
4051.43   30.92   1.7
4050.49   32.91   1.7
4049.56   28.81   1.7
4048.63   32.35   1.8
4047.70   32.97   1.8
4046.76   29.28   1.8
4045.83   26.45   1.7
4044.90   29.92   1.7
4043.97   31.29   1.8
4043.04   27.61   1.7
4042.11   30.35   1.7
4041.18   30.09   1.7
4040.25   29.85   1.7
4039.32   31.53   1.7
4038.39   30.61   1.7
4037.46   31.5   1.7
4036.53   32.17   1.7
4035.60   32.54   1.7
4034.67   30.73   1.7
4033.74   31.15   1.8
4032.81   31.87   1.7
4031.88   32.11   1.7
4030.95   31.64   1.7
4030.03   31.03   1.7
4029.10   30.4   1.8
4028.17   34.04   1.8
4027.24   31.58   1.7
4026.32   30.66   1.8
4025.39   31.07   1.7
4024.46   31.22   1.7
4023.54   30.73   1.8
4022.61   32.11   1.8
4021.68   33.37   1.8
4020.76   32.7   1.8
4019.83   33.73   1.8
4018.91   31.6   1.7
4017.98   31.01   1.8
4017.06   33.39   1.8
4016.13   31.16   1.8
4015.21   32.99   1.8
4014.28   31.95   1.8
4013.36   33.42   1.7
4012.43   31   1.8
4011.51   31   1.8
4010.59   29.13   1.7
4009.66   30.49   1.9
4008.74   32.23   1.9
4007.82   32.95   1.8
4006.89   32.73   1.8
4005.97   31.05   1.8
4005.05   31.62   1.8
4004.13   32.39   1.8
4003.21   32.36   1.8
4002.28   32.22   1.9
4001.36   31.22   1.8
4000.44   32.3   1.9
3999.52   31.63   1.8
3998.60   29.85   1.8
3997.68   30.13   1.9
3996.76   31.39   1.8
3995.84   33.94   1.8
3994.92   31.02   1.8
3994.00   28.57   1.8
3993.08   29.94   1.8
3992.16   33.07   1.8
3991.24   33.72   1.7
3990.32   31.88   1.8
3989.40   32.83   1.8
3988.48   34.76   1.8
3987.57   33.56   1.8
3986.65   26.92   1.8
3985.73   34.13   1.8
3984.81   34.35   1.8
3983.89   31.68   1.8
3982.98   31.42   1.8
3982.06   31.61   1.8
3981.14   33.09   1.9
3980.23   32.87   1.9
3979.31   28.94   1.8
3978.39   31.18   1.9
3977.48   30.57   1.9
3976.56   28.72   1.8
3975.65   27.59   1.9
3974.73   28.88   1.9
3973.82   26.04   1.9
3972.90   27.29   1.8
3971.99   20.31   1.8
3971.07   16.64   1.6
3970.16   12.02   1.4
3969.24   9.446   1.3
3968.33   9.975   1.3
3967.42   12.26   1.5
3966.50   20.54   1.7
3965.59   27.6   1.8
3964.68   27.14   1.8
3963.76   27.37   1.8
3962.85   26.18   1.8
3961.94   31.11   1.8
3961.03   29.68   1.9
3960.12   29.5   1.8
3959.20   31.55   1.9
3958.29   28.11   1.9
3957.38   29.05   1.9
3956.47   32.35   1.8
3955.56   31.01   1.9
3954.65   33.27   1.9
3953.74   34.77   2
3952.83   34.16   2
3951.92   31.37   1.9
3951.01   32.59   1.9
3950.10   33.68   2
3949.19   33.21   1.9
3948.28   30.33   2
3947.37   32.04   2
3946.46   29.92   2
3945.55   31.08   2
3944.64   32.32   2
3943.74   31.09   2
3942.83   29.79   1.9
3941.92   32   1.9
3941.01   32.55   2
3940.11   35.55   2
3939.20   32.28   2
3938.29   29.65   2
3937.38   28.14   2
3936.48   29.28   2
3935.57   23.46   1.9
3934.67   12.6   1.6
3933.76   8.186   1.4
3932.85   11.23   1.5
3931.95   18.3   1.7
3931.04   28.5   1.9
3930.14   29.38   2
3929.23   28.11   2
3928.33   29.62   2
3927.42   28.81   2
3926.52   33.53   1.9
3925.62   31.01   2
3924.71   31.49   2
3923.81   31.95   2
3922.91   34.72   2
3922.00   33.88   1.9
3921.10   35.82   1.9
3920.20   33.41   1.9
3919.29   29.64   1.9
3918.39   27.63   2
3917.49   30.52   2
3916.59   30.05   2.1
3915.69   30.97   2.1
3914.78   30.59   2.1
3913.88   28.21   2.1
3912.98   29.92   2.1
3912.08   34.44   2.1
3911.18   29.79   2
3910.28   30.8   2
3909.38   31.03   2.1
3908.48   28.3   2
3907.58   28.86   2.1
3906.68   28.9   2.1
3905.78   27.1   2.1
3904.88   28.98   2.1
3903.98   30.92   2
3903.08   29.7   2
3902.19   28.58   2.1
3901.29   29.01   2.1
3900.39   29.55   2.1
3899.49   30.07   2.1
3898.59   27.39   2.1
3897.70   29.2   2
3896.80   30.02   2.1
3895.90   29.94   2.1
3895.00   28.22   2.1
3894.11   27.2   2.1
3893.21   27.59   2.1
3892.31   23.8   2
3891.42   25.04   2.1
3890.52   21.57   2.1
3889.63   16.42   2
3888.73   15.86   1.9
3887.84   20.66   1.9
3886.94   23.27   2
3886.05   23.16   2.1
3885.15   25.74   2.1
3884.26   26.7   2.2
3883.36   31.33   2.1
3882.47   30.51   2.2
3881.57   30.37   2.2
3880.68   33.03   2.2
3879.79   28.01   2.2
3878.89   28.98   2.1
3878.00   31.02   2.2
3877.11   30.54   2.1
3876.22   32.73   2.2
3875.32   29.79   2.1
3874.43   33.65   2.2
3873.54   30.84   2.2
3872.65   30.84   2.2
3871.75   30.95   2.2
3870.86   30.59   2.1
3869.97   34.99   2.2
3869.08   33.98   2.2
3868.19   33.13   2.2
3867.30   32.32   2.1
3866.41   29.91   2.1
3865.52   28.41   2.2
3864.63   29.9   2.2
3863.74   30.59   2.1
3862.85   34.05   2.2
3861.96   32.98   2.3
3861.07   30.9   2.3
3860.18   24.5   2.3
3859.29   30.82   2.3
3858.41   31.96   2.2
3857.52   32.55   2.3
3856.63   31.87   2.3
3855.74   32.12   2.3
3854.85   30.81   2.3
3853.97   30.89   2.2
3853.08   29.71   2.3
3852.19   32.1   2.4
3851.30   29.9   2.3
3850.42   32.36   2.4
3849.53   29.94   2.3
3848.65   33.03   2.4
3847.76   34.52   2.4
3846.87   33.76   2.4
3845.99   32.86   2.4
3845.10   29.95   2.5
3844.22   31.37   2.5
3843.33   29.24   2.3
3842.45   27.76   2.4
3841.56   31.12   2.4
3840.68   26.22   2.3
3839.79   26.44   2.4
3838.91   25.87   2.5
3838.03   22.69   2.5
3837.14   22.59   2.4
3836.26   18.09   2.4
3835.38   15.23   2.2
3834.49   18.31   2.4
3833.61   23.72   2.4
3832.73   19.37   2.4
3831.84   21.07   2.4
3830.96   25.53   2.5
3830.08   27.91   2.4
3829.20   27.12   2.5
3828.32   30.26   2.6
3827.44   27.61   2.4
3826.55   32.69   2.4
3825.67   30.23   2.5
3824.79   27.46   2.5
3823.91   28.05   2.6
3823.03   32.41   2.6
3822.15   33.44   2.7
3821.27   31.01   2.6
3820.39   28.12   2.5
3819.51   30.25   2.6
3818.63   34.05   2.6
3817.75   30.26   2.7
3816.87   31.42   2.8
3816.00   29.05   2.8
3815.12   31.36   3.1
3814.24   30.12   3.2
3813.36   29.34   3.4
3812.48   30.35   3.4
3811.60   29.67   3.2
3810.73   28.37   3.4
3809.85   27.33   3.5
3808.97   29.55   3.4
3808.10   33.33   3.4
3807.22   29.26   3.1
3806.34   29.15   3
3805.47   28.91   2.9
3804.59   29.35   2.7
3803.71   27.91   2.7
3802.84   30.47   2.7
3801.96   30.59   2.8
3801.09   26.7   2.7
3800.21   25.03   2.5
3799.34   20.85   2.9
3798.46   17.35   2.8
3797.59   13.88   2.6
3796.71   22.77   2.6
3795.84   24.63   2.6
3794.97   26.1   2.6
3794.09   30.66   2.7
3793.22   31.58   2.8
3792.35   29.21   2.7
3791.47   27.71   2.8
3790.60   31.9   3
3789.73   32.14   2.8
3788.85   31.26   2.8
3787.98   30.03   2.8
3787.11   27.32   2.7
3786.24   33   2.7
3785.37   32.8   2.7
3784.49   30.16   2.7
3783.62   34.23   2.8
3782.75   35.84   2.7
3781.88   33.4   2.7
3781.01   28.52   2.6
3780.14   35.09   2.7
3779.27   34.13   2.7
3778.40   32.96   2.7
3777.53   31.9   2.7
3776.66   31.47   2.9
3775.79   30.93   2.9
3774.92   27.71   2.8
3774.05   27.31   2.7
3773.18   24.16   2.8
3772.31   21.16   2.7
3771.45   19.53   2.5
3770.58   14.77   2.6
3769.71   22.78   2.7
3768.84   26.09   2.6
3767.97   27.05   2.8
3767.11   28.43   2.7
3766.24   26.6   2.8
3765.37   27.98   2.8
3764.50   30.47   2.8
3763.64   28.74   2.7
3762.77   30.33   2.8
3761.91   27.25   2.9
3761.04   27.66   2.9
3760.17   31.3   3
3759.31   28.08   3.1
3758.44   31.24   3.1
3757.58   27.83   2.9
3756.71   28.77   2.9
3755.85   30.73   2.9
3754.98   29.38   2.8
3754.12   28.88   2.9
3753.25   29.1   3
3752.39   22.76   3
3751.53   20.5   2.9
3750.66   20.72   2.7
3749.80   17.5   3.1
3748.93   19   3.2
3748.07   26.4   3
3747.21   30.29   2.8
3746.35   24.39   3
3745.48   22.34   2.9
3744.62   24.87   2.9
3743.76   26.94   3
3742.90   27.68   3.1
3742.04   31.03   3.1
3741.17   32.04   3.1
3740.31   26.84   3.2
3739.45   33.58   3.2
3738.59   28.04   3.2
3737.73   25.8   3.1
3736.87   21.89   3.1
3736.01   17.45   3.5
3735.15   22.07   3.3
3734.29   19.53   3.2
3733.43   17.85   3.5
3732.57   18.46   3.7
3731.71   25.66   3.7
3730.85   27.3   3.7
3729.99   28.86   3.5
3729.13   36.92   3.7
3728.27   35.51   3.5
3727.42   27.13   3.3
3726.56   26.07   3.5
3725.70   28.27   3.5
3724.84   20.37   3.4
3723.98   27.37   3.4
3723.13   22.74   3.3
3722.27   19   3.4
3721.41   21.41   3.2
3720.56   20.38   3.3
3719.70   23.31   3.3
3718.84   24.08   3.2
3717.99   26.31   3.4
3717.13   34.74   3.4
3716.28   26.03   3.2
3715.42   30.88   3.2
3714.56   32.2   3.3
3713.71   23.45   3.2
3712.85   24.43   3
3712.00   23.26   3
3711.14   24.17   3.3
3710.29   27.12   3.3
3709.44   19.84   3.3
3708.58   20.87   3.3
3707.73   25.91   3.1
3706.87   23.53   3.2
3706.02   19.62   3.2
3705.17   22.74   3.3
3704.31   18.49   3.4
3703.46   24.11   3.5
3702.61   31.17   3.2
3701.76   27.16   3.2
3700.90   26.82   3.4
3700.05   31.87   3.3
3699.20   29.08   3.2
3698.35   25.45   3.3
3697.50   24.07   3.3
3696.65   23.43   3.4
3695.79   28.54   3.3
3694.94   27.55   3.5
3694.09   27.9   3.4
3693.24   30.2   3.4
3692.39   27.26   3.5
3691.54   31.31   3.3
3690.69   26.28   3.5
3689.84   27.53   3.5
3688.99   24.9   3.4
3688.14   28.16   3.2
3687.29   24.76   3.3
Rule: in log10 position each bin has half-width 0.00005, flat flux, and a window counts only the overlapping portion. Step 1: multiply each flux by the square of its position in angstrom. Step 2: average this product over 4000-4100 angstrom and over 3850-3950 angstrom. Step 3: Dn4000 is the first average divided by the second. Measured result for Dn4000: 1.15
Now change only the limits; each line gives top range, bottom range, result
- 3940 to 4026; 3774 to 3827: 1.12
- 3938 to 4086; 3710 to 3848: 1.26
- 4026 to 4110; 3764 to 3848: 1.22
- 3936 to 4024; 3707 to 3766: 1.31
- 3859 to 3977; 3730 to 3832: 1.10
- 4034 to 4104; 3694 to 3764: 1.38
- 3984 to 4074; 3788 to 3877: 1.20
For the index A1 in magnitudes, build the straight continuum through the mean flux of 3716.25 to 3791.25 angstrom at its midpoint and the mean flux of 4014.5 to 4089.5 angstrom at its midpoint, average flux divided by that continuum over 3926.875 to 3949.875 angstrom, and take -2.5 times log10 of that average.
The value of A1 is 0.08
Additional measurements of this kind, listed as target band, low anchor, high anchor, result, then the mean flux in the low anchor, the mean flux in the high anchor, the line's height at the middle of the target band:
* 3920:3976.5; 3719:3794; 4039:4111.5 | 0.04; 27.2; 29.7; 28.7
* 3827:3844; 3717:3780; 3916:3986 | 0.11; 26.3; 28.3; 27.2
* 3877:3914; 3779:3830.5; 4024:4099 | 0.08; 29.4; 30.9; 29.9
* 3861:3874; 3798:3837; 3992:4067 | -0.11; 27.6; 31.3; 28.5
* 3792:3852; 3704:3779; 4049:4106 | -0.04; 25.9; 29.7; 26.8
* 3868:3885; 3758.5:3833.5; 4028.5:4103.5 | -0.07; 28.5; 30.1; 29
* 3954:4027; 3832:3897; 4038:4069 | 0.01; 28.5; 30.8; 30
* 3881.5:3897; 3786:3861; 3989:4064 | 0.17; 28.4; 31.4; 29.4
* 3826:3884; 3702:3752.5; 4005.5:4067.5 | -0.07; 25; 31.3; 27.6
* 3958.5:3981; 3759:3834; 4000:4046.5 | 0.23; 28.5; 31.4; 30.7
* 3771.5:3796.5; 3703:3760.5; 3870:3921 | -0.14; 25.5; 28.7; 26.5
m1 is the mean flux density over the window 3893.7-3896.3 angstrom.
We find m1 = 28.5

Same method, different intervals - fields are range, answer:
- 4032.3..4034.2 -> 31.5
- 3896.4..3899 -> 28.9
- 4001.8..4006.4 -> 31.9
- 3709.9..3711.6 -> 25.6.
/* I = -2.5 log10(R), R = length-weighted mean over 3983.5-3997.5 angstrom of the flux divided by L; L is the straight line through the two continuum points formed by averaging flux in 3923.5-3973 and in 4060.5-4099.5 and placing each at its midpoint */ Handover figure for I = -0.14 mag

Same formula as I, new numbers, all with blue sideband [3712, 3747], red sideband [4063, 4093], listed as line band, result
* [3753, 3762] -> -0.11 mag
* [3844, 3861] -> -0.14 mag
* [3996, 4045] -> -0.05 mag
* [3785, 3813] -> -0.05 mag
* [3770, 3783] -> -0.08 mag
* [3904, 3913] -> -0.05 mag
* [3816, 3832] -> -0.09 mag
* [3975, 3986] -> -0.06 mag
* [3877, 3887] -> -0.03 mag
